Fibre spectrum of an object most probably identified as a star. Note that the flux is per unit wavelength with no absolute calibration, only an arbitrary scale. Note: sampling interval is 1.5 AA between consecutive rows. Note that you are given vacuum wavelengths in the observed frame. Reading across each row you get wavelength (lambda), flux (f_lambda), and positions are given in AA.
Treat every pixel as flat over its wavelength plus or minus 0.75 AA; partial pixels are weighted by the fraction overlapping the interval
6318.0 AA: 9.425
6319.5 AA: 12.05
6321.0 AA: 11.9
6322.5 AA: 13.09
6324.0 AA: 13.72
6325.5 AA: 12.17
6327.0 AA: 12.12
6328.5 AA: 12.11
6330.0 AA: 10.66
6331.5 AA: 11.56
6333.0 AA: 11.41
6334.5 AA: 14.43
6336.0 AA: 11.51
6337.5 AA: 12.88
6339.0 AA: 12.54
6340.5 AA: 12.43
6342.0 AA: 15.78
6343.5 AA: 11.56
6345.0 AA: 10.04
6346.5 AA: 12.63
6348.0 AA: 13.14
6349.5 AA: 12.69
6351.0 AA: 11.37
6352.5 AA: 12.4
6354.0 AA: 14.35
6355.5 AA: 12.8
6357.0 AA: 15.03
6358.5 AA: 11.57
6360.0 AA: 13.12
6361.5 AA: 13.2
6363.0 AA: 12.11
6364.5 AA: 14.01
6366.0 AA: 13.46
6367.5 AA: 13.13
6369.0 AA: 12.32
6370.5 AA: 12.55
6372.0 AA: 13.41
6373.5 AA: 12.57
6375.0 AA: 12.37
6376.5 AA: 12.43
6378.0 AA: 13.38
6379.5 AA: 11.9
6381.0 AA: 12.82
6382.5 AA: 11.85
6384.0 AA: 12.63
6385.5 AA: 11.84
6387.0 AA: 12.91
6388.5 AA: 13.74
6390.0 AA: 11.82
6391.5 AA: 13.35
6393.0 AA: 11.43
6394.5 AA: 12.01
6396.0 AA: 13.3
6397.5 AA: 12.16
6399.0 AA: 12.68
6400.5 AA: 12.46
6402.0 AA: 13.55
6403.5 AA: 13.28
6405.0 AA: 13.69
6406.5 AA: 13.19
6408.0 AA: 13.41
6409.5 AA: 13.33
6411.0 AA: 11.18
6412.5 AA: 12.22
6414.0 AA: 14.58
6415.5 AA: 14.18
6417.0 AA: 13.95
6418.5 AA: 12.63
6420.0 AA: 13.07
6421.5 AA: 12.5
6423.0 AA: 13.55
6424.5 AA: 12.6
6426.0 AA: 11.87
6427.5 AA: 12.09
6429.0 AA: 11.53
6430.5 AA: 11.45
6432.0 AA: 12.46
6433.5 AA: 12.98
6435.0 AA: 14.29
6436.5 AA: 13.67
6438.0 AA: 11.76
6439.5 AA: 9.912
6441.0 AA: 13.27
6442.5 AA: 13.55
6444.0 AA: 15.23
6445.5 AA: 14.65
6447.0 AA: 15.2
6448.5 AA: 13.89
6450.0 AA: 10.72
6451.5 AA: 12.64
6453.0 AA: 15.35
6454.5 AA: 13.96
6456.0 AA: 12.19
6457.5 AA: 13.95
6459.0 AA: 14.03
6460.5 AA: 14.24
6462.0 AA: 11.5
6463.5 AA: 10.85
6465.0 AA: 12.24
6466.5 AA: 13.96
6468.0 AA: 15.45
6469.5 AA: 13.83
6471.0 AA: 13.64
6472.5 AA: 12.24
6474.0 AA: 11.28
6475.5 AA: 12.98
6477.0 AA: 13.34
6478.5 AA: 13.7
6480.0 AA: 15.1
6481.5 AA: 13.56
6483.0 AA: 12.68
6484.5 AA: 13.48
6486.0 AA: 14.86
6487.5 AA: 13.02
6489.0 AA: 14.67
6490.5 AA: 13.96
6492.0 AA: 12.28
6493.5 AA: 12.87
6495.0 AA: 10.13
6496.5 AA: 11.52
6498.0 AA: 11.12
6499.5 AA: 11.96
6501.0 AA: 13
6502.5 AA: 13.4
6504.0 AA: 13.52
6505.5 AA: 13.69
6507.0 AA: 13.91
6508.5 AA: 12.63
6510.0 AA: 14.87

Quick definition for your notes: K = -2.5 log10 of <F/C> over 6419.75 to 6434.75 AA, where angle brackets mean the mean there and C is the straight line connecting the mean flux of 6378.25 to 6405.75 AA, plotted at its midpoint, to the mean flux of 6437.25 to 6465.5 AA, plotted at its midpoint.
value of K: 0.04 mag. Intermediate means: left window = 12.6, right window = 13.1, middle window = 12.5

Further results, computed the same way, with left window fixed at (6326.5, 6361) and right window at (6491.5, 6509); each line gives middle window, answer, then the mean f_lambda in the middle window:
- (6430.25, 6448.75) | -0.065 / 13.3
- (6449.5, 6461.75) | -0.071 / 13.4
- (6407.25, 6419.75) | -0.056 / 13.2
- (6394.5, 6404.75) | -0.030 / 12.9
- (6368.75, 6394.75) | 0.000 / 12.5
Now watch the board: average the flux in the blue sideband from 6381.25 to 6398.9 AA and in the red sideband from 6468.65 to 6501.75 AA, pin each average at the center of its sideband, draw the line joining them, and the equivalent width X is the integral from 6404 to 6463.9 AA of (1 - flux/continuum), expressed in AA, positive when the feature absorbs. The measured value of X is -1.6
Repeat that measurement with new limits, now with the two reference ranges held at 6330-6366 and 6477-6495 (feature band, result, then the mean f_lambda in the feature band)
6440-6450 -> -0.50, 13.9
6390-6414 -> 0.42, 12.8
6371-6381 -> 0.13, 12.7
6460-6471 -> 0.18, 13.2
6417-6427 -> 0.26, 12.8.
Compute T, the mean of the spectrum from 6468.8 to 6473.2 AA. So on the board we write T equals 13.2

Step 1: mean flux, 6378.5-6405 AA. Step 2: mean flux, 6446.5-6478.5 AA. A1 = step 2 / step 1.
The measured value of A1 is 1.05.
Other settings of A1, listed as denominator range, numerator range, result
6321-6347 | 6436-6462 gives 1.08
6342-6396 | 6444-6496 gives 1.05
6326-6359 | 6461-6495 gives 1.05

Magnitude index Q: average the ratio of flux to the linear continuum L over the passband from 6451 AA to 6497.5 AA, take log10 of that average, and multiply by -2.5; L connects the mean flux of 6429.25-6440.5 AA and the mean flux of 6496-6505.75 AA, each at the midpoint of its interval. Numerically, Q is -0.06 mag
